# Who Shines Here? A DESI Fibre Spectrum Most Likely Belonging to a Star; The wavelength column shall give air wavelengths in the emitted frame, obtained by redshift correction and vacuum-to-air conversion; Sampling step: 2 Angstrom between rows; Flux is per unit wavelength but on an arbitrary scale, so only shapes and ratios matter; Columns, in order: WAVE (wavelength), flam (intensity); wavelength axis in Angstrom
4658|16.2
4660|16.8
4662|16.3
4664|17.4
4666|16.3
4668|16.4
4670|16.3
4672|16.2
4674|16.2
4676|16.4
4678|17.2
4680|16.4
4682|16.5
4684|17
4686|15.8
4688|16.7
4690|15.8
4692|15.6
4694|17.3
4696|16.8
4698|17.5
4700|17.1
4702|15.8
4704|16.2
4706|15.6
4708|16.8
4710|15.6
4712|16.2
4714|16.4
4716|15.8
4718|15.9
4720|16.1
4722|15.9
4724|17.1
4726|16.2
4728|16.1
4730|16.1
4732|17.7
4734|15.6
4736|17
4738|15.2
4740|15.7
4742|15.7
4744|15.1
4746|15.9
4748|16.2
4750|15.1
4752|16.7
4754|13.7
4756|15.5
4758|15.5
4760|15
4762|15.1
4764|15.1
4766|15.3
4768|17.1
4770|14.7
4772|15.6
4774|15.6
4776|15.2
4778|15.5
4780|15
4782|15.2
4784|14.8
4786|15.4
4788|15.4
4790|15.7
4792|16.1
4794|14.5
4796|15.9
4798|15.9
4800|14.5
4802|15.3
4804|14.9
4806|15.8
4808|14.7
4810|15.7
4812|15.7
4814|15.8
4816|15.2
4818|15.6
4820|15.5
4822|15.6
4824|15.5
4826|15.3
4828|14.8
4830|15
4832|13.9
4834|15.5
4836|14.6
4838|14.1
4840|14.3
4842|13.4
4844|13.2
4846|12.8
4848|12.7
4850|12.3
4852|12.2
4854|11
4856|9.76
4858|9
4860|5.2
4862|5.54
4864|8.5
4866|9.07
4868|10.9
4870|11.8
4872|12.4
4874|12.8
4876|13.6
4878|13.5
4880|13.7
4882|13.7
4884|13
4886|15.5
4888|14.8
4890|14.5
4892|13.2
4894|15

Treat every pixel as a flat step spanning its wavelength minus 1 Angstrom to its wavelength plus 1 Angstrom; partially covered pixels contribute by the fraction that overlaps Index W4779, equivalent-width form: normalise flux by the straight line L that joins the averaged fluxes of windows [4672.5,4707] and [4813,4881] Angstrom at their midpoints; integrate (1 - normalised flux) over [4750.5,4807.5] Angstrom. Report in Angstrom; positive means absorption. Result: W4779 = -4.0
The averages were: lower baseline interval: 16.5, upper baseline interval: 12.8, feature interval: 15.3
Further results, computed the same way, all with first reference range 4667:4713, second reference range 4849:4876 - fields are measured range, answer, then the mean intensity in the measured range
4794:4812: -4.4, 15.3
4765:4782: -2.7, 15.5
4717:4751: -2.8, 16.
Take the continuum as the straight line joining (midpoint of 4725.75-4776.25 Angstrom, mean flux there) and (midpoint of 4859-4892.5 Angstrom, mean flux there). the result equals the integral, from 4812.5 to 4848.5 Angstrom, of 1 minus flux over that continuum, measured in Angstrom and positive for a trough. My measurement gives -3.8 Angstrom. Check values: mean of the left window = 15.7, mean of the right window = 11.8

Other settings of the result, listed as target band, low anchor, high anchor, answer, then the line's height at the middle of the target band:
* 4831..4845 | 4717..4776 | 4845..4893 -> -1.5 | 12.7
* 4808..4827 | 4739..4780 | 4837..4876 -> -3.9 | 12.9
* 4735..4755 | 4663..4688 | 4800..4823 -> 0.4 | 15.9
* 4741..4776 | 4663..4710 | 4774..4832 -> 0.7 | 15.8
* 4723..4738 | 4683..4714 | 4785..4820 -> -0.3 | 16.1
